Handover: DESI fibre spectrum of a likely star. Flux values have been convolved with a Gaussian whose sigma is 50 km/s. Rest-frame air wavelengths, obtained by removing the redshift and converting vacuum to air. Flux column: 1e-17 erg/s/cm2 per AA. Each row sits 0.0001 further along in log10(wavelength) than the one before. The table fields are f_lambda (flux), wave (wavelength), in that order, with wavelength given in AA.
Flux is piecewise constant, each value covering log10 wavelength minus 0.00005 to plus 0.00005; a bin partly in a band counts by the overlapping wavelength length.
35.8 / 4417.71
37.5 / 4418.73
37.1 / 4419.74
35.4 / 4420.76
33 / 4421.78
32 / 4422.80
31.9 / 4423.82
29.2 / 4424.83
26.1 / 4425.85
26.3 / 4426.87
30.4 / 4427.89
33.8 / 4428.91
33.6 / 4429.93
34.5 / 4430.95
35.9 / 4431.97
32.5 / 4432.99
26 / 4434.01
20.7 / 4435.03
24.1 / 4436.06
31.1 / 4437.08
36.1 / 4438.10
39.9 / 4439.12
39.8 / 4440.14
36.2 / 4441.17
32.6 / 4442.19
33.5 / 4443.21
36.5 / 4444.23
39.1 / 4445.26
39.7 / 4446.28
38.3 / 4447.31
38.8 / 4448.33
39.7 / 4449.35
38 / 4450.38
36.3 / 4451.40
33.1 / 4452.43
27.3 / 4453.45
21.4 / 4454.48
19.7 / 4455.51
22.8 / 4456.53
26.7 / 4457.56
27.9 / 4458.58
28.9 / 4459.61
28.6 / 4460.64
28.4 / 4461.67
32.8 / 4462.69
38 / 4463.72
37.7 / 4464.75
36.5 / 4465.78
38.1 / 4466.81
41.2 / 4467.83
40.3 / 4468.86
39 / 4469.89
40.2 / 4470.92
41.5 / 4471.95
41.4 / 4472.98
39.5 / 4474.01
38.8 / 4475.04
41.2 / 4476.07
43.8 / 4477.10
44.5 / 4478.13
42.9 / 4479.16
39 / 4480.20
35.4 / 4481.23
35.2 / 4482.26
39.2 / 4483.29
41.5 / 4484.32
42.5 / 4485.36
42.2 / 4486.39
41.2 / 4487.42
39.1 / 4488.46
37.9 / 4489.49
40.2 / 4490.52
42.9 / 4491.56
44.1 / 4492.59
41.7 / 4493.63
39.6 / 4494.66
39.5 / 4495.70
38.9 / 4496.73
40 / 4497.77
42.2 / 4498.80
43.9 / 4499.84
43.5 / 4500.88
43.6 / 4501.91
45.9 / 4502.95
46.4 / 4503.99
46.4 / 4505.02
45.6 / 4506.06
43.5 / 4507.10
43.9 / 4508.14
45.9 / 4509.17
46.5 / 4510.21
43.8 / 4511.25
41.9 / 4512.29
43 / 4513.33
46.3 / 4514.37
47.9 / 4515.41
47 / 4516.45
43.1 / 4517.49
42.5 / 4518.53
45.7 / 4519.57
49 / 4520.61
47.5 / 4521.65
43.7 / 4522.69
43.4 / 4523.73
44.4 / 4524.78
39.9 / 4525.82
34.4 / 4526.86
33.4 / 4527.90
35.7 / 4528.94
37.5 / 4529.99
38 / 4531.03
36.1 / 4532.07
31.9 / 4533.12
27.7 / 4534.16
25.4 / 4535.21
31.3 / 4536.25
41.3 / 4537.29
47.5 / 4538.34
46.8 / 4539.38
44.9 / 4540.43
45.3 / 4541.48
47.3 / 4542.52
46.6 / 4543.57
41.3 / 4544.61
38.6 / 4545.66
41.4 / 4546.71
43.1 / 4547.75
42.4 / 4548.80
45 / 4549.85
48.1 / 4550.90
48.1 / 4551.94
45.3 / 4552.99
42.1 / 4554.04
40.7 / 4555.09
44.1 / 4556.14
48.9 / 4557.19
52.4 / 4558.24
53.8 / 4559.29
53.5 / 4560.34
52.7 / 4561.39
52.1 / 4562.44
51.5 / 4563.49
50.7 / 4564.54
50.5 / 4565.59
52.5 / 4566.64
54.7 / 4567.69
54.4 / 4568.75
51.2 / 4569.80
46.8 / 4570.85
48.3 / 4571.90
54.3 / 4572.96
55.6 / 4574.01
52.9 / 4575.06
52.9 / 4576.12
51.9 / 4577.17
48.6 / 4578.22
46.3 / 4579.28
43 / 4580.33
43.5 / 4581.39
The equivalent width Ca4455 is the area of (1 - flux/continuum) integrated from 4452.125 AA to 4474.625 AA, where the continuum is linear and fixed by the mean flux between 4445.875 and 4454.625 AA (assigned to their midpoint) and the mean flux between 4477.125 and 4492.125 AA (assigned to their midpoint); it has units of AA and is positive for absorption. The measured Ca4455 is 2.5 AA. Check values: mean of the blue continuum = 35.2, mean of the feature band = 33.3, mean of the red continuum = 40.4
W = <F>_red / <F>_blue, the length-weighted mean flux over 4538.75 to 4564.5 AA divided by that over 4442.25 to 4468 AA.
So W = 1.41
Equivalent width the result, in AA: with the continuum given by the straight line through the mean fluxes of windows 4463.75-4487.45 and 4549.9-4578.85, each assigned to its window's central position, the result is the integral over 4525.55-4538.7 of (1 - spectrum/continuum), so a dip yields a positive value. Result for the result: 3.21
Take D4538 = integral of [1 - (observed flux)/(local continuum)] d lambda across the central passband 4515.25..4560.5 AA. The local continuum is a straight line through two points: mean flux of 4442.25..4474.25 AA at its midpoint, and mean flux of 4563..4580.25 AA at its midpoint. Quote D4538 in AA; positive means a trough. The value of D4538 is 3.7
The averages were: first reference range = 34.5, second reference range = 51.2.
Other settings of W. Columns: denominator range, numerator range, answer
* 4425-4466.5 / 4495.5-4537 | 1.29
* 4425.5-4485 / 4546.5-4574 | 1.41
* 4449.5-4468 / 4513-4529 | 1.38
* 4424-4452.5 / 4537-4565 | 1.38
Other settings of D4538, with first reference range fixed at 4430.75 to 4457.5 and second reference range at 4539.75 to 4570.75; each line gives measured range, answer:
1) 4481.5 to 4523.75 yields -2.6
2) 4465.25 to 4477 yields -1.2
